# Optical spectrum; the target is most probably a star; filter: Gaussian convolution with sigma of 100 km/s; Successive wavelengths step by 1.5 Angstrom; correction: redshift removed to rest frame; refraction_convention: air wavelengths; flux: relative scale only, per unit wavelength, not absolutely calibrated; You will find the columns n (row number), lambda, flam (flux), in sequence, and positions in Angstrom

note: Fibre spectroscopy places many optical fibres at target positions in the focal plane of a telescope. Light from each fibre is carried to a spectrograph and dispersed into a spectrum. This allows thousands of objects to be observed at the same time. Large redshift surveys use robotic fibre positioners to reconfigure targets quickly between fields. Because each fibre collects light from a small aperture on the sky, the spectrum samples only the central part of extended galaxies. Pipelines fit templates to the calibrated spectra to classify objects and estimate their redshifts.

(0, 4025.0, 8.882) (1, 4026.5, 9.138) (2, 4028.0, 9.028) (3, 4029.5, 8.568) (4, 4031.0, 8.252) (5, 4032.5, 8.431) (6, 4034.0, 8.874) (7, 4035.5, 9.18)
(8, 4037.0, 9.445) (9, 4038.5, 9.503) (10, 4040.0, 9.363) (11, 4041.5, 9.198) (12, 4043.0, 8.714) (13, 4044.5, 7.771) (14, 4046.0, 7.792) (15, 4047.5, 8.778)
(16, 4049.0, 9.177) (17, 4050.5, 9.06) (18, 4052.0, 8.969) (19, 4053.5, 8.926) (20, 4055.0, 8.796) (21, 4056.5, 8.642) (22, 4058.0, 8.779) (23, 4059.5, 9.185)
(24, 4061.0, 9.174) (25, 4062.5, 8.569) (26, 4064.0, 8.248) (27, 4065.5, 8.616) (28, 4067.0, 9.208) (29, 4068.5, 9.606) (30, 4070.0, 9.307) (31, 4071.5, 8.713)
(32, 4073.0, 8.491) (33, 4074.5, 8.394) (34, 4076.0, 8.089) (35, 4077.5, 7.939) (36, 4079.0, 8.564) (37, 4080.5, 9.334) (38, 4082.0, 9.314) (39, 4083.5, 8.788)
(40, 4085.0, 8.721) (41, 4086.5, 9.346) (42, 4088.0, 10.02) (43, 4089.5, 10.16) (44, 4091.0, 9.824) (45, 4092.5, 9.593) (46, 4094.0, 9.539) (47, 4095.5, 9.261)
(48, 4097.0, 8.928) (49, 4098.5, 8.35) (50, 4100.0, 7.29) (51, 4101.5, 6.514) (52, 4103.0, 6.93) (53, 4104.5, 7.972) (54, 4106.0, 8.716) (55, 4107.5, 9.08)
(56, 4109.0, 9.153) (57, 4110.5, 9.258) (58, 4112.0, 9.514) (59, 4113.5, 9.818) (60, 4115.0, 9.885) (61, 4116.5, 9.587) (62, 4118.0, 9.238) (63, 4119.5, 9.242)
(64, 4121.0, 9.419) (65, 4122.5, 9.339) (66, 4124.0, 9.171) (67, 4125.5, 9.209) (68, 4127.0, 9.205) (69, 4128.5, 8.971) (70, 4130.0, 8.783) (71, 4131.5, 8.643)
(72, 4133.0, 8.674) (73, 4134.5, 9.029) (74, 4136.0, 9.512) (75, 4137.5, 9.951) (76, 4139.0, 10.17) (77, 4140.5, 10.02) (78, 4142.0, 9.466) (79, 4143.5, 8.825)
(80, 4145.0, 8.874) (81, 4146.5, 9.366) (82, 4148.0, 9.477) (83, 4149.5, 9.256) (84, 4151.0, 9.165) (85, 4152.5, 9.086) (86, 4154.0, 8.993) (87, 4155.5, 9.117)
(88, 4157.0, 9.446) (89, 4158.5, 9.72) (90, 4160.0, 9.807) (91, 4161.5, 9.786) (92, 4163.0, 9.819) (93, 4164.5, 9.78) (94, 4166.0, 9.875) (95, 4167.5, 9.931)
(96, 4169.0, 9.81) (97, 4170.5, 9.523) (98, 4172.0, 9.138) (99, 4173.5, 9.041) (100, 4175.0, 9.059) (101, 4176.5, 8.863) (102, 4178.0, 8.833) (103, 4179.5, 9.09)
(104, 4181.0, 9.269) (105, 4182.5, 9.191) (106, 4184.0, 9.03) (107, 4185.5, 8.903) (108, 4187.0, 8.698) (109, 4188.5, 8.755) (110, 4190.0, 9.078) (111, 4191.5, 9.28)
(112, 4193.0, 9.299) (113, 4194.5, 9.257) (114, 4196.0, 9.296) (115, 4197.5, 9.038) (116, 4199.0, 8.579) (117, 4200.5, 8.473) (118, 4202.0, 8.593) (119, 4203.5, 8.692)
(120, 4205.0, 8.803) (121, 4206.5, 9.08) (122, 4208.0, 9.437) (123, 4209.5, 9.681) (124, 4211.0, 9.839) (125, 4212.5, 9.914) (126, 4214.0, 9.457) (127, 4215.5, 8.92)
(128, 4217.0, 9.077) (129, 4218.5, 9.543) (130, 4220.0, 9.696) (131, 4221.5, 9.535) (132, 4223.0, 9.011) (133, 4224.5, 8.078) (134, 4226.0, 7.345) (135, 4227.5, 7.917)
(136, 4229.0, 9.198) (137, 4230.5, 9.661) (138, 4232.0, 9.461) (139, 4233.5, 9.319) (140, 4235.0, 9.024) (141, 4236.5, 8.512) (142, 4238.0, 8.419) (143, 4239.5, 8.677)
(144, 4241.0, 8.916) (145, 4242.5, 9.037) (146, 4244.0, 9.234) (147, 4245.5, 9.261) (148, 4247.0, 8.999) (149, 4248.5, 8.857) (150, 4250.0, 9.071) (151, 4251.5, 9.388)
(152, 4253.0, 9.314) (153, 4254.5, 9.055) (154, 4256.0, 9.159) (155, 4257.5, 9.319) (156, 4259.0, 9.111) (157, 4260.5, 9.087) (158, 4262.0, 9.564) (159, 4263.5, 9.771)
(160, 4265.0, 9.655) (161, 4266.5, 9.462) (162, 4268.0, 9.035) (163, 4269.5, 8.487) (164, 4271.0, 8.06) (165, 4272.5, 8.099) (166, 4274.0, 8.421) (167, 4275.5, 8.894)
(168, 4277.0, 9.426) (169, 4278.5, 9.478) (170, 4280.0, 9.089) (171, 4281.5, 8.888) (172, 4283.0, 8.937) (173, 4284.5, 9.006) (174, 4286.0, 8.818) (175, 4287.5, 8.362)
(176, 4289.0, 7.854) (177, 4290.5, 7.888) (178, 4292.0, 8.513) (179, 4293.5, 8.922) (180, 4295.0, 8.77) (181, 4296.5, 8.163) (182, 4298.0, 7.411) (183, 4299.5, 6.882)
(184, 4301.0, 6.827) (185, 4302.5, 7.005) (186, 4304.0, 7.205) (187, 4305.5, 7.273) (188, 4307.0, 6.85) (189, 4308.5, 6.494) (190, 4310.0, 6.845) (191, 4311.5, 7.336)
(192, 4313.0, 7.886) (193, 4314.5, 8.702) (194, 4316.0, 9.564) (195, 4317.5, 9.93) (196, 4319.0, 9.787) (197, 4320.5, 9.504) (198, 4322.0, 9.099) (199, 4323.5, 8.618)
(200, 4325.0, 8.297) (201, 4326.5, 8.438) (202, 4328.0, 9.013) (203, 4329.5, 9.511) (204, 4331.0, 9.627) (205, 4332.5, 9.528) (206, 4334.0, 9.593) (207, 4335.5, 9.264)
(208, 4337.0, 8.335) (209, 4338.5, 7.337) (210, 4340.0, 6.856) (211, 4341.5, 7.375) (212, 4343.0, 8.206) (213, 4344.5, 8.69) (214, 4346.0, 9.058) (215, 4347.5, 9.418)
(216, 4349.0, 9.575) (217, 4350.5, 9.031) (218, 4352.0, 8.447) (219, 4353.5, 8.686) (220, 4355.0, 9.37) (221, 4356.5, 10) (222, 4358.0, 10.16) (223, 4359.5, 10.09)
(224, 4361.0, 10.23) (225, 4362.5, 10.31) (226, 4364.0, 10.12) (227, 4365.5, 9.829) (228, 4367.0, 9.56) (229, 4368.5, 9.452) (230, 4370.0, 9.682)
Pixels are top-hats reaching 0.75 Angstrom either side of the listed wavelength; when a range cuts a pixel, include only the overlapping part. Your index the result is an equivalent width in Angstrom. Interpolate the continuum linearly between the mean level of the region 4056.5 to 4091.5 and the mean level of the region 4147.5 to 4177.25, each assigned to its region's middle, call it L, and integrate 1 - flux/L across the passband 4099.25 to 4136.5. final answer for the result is 1.28 Angstrom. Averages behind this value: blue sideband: 8.96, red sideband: 9.43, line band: 8.88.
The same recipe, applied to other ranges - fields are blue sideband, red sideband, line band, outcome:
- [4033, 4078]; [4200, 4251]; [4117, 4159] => -1.61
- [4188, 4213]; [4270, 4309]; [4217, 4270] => -2.58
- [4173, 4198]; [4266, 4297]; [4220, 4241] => 0.16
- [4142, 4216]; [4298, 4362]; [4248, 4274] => -0.59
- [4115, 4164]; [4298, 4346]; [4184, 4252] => -1.22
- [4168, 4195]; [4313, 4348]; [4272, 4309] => 3.17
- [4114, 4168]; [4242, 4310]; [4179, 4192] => 0.12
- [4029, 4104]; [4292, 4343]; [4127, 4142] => -1.14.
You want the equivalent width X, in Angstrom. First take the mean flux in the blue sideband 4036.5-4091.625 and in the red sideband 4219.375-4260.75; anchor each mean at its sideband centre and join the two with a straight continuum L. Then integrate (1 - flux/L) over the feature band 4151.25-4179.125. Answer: -1.41 Angstrom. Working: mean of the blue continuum 8.93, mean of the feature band 9.41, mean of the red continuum 8.98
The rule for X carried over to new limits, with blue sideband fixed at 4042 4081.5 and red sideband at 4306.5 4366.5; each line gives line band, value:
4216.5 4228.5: 0.1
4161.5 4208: -1.9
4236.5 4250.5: -0.1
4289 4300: 1.0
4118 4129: -0.6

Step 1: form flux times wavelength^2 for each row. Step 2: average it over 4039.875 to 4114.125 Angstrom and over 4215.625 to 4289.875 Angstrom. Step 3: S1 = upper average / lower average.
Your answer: 1.1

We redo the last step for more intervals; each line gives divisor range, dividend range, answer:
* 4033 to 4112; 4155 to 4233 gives 1.10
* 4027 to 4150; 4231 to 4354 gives 1.06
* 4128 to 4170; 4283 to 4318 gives 0.91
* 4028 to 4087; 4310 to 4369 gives 1.17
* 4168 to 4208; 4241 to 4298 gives 1.02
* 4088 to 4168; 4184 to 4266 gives 1.03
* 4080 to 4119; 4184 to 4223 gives 1.07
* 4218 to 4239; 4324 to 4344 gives 1.01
